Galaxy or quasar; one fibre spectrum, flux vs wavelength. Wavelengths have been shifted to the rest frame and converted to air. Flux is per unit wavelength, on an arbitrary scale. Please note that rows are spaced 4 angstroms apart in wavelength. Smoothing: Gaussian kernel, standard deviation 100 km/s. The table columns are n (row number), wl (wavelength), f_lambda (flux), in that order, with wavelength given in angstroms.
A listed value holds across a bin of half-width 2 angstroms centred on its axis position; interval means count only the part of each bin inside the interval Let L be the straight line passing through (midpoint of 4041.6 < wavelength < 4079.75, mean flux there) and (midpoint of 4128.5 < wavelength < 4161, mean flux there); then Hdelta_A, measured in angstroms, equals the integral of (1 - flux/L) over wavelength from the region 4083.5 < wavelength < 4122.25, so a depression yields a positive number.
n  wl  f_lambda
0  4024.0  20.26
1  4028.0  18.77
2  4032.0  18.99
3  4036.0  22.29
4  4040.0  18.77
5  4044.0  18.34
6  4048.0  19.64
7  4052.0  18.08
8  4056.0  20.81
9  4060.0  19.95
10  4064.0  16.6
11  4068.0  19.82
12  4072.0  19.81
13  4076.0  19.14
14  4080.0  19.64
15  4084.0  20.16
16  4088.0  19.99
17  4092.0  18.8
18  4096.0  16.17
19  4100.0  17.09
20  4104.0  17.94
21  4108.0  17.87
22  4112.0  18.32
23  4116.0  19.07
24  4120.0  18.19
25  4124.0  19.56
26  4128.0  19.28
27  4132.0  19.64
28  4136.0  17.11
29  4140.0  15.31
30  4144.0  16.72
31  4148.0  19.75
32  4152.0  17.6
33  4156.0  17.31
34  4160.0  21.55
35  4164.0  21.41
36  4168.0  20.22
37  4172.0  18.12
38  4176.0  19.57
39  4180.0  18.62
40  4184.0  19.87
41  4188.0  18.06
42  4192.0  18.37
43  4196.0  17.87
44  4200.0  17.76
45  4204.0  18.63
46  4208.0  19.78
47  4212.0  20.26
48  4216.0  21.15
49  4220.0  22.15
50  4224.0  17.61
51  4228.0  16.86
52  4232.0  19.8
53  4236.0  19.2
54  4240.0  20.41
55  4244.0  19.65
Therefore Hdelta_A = 0.7 angstroms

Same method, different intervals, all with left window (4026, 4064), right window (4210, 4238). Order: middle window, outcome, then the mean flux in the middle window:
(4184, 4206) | 1.4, 18.3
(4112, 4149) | 2.3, 18.3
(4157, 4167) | -0.7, 20.9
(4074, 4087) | -0.2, 19.7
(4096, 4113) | 1.6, 17.6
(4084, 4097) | 0.4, 18.8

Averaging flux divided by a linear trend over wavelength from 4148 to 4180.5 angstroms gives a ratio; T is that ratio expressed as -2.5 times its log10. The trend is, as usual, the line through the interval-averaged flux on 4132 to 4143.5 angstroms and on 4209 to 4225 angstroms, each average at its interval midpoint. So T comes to -0.08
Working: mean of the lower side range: 16.9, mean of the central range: 19.4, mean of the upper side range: 20.4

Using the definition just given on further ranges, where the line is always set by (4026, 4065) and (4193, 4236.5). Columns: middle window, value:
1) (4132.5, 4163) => 0.065 mag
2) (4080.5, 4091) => -0.035 mag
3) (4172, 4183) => 0.012 mag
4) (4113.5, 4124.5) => 0.023 mag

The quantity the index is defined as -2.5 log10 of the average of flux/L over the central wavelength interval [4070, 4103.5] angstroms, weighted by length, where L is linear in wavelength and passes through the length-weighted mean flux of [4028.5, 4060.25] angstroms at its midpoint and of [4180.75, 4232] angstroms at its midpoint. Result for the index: 0.03 mag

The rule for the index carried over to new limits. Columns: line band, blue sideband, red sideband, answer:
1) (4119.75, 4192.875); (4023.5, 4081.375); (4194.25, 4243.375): 0.03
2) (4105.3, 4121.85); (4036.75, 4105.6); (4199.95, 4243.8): 0.04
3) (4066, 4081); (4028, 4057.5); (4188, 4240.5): -0.01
